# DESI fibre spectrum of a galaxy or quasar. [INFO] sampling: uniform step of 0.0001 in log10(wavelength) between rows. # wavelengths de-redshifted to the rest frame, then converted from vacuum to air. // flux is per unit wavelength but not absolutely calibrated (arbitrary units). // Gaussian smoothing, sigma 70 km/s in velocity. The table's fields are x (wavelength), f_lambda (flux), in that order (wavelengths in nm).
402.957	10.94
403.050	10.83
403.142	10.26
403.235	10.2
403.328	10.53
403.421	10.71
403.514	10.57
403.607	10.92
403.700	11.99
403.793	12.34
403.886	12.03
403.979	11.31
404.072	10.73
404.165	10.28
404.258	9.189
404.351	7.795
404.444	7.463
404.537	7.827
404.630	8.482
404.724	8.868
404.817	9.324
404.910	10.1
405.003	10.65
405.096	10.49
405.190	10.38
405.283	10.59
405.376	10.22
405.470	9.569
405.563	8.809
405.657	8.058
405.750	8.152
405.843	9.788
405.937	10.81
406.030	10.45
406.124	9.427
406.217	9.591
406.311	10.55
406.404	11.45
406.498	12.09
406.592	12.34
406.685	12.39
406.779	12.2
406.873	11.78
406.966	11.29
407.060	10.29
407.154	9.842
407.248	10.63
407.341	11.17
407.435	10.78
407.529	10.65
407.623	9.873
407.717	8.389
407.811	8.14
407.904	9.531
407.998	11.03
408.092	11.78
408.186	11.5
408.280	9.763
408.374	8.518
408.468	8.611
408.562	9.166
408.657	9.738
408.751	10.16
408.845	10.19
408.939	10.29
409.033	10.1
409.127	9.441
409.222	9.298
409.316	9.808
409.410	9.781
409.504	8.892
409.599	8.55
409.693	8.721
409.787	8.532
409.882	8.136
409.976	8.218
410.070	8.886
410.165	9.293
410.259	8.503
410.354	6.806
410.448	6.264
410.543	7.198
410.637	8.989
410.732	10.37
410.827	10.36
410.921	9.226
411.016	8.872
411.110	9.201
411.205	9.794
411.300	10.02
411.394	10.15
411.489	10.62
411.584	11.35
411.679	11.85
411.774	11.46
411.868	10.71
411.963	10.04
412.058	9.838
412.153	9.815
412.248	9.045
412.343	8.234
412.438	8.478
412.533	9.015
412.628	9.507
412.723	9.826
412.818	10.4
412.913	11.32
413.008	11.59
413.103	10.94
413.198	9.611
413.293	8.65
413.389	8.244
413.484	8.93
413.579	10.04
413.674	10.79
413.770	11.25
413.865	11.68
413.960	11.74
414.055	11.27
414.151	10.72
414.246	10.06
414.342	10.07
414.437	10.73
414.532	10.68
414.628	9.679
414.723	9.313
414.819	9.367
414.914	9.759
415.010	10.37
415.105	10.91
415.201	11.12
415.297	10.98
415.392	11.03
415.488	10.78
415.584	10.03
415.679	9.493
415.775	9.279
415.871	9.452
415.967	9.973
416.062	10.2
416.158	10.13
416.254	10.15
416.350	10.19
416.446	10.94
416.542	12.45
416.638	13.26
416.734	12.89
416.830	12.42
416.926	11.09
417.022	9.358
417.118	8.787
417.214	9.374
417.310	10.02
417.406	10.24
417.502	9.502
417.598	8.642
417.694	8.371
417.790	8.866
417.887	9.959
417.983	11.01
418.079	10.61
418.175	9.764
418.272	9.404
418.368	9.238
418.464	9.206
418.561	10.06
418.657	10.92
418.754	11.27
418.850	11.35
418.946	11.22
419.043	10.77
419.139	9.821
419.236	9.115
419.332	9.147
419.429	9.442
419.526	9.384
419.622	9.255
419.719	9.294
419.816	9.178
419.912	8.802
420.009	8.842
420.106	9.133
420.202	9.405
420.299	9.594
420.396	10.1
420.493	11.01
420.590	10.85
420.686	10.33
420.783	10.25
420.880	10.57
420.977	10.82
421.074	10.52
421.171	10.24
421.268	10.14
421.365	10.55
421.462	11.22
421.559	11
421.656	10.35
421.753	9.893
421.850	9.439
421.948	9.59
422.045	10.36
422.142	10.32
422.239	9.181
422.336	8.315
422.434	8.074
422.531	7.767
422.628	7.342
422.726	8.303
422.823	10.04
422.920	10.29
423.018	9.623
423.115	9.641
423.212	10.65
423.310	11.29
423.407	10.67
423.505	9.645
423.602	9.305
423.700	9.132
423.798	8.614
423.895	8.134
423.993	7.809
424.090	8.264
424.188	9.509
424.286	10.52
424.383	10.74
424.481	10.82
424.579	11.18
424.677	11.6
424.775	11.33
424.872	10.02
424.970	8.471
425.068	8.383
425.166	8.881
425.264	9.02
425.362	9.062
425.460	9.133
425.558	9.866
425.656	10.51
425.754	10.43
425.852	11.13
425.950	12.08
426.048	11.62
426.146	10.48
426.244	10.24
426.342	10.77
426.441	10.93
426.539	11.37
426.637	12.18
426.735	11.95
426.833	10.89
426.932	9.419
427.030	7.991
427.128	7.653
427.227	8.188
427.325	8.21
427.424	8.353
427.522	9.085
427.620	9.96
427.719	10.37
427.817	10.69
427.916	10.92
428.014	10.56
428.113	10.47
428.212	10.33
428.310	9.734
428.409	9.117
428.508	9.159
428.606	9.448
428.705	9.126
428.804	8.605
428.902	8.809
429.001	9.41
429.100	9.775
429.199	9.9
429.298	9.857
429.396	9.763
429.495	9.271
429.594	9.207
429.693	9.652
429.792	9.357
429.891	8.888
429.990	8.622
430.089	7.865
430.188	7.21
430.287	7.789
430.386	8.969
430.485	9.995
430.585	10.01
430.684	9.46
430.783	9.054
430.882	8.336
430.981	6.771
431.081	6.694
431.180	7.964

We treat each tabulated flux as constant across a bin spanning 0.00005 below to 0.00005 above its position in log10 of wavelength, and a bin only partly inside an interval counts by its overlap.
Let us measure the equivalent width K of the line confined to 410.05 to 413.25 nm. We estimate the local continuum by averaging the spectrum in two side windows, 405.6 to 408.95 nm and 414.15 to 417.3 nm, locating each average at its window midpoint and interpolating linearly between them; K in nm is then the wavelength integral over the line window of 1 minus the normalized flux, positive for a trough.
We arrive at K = 0.22 nm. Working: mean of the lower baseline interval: 10.3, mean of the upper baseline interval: 10.4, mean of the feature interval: 9.64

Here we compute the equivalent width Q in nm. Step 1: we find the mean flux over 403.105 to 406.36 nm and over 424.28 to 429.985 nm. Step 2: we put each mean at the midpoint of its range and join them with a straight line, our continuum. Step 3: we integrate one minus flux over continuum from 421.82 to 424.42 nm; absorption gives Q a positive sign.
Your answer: 0.15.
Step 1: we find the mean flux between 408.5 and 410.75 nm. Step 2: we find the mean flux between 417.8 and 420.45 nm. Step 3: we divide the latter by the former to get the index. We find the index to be 1.1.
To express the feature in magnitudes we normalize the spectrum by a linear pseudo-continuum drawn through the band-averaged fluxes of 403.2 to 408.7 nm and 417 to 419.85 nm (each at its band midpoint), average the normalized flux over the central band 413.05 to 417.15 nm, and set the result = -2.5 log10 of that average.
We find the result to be -0.06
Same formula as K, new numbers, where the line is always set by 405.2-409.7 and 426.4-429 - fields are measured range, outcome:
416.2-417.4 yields -0.11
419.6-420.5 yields 0.04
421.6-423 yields 0.08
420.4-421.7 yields -0.10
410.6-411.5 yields 0.03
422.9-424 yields 0.02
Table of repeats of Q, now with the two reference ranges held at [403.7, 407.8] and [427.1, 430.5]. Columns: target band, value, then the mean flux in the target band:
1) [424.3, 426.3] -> -0.18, 10.3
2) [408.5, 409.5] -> 0.03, 9.74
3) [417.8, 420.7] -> -0.07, 9.9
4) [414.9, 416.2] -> -0.06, 10.3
